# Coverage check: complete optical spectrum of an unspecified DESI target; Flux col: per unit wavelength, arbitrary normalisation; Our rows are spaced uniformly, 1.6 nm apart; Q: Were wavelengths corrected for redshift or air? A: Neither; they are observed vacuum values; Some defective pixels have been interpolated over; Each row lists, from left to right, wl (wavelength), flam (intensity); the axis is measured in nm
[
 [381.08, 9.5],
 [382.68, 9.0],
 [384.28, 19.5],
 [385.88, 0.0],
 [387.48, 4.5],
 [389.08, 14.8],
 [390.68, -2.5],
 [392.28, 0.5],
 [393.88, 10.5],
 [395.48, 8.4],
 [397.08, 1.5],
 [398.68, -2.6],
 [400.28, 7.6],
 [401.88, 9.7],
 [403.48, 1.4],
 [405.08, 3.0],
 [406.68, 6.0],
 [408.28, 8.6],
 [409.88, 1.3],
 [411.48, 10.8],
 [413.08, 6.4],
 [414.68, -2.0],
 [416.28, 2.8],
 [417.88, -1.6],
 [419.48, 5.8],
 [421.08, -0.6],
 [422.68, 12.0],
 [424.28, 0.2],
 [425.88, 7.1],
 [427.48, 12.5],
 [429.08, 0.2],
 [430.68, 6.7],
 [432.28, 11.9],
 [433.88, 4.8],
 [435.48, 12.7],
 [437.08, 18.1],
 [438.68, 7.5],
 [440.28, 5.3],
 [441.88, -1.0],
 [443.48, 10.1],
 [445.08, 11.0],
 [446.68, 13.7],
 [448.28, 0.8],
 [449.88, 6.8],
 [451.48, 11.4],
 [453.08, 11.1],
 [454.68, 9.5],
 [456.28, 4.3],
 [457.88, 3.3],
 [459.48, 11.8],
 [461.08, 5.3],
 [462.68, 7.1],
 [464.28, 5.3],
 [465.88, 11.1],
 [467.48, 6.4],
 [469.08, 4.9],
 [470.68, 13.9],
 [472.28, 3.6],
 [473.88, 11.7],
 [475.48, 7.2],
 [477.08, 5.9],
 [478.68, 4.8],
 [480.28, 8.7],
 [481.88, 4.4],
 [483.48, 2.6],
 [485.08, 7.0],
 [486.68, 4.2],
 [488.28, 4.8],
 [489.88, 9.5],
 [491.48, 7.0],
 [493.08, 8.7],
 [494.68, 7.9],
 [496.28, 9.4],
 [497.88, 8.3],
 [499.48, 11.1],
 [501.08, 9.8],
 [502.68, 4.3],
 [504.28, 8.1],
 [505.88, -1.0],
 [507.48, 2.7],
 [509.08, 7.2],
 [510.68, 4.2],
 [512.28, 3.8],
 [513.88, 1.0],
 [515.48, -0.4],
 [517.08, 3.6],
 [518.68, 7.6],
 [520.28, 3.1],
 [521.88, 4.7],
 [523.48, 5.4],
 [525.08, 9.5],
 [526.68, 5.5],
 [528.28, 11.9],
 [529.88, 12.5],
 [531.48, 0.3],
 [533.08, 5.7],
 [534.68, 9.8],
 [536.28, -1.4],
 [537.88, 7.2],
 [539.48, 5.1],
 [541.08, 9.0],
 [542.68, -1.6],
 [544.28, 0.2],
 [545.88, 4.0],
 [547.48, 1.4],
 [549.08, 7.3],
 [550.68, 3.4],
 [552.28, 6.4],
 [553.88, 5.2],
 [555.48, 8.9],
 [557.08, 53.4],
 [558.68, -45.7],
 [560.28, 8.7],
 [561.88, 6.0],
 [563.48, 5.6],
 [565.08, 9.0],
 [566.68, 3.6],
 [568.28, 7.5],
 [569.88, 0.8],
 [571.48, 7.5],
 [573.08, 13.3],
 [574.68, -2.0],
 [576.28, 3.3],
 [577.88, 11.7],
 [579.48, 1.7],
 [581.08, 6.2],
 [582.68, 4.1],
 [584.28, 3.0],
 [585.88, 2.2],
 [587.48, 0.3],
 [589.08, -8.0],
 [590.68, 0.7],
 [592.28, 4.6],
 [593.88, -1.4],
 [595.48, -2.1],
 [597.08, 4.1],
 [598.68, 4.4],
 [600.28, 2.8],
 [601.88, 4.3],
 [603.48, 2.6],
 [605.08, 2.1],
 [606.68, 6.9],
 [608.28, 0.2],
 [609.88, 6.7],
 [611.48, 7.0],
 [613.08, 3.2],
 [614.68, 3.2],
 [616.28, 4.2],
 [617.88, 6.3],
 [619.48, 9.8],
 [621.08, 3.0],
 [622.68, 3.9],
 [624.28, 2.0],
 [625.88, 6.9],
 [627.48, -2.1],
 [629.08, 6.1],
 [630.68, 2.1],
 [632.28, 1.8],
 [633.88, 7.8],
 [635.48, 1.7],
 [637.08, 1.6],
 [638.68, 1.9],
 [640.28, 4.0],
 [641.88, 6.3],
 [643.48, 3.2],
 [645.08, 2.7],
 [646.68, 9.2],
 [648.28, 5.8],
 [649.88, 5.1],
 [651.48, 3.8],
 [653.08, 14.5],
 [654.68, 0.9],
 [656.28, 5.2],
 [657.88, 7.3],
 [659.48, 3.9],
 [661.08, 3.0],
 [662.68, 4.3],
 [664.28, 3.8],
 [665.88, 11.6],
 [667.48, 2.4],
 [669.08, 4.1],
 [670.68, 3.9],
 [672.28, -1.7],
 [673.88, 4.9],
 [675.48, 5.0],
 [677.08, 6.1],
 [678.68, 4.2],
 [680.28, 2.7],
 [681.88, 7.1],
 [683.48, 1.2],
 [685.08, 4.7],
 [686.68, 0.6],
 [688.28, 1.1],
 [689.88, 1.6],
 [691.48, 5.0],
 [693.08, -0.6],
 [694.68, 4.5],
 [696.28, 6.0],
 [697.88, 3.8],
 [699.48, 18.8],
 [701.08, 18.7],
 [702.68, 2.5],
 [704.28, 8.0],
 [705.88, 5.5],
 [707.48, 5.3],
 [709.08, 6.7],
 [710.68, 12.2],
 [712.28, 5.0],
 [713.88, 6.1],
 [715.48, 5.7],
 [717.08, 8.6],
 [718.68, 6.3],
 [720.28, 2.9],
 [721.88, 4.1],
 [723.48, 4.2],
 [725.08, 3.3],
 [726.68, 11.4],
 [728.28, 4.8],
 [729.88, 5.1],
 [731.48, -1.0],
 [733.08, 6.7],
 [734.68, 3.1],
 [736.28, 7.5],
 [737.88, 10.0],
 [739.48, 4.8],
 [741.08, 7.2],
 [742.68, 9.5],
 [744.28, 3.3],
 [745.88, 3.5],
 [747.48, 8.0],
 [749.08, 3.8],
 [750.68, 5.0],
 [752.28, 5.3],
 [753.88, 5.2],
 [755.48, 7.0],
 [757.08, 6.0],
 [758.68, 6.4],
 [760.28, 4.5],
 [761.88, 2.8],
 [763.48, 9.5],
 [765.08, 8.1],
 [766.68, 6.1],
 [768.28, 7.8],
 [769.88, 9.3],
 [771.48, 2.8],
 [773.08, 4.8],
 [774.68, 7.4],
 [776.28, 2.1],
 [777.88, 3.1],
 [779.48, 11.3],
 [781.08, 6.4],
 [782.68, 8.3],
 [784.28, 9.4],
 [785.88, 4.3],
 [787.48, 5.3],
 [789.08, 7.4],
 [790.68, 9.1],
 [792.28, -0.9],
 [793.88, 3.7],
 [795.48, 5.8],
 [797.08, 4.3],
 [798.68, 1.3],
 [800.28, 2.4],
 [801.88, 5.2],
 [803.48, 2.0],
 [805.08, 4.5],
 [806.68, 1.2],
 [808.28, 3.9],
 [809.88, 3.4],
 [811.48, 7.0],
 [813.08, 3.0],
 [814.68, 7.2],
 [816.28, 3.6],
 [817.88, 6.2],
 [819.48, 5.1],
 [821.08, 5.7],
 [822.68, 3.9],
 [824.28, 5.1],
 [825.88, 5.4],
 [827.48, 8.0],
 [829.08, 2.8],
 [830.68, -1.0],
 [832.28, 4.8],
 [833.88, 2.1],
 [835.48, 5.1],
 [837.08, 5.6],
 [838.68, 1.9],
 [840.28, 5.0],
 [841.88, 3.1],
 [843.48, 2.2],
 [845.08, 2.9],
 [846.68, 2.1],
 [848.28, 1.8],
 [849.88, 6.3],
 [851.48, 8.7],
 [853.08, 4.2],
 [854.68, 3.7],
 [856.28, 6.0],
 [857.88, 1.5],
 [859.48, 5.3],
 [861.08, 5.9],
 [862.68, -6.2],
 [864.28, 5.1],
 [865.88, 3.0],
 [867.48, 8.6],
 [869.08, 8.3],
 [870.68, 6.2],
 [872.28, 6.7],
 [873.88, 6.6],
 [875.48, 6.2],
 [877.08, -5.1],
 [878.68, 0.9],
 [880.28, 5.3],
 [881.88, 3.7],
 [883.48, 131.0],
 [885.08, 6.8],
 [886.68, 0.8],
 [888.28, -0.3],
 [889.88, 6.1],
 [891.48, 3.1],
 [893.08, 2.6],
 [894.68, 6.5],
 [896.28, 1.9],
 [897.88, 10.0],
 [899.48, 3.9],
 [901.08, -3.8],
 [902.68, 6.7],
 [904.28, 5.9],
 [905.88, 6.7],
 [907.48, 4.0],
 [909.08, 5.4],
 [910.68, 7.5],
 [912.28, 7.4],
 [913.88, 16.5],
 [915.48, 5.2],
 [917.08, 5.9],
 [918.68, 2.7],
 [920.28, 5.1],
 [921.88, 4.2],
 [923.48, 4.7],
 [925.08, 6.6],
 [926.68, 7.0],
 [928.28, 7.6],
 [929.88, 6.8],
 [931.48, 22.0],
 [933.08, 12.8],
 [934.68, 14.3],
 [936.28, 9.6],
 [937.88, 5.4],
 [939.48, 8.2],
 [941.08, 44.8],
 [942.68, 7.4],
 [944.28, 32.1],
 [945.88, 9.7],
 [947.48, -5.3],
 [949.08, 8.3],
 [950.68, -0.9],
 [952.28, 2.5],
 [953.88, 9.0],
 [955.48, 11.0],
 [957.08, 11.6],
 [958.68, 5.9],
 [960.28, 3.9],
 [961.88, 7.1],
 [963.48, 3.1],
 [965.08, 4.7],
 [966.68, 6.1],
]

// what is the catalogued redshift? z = 0.88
